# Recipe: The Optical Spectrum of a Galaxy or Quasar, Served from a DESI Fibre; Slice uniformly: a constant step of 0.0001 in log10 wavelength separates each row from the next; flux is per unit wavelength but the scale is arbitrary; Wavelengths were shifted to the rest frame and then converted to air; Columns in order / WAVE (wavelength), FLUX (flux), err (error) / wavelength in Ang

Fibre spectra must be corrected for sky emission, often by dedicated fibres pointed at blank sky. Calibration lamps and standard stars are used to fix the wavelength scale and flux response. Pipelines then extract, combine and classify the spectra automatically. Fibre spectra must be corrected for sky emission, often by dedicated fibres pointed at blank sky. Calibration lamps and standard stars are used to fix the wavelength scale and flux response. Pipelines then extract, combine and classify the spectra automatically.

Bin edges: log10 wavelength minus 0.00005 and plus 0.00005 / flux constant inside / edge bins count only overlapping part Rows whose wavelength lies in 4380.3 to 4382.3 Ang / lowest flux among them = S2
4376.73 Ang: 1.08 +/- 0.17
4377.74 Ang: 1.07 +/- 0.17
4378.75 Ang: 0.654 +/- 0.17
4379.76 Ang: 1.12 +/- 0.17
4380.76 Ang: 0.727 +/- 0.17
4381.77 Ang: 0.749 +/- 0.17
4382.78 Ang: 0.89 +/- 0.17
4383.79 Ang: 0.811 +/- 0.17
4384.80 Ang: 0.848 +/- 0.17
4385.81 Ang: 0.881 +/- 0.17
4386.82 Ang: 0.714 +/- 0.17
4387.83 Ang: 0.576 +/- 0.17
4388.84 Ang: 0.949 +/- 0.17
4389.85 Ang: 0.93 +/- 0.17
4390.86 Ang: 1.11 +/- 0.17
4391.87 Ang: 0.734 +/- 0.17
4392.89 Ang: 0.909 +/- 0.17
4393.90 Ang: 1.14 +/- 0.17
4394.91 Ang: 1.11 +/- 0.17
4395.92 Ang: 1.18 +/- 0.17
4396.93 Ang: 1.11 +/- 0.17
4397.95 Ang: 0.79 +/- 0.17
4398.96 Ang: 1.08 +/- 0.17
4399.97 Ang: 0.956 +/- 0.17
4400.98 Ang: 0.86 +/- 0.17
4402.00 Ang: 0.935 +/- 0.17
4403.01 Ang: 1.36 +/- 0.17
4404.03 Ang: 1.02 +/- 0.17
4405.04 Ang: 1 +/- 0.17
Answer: 0.727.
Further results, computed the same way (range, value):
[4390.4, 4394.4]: 0.734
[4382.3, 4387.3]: 0.714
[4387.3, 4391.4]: 0.576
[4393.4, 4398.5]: 0.79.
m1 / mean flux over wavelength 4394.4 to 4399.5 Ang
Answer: 1.05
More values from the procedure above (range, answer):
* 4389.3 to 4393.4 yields 0.92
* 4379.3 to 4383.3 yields 0.87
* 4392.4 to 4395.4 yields 1.05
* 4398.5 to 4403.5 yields 1.04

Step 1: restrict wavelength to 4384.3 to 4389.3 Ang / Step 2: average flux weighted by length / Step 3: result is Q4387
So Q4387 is 0.792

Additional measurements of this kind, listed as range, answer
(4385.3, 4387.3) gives 0.799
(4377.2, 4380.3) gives 0.947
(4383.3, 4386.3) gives 0.846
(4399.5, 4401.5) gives 0.906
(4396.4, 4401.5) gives 0.96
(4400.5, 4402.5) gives 0.895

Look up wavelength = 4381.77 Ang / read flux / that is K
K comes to 0.749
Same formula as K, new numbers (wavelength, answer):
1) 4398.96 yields 1.08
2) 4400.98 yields 0.86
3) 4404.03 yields 1.02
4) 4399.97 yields 0.956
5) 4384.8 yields 0.848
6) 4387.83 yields 0.576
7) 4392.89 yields 0.909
